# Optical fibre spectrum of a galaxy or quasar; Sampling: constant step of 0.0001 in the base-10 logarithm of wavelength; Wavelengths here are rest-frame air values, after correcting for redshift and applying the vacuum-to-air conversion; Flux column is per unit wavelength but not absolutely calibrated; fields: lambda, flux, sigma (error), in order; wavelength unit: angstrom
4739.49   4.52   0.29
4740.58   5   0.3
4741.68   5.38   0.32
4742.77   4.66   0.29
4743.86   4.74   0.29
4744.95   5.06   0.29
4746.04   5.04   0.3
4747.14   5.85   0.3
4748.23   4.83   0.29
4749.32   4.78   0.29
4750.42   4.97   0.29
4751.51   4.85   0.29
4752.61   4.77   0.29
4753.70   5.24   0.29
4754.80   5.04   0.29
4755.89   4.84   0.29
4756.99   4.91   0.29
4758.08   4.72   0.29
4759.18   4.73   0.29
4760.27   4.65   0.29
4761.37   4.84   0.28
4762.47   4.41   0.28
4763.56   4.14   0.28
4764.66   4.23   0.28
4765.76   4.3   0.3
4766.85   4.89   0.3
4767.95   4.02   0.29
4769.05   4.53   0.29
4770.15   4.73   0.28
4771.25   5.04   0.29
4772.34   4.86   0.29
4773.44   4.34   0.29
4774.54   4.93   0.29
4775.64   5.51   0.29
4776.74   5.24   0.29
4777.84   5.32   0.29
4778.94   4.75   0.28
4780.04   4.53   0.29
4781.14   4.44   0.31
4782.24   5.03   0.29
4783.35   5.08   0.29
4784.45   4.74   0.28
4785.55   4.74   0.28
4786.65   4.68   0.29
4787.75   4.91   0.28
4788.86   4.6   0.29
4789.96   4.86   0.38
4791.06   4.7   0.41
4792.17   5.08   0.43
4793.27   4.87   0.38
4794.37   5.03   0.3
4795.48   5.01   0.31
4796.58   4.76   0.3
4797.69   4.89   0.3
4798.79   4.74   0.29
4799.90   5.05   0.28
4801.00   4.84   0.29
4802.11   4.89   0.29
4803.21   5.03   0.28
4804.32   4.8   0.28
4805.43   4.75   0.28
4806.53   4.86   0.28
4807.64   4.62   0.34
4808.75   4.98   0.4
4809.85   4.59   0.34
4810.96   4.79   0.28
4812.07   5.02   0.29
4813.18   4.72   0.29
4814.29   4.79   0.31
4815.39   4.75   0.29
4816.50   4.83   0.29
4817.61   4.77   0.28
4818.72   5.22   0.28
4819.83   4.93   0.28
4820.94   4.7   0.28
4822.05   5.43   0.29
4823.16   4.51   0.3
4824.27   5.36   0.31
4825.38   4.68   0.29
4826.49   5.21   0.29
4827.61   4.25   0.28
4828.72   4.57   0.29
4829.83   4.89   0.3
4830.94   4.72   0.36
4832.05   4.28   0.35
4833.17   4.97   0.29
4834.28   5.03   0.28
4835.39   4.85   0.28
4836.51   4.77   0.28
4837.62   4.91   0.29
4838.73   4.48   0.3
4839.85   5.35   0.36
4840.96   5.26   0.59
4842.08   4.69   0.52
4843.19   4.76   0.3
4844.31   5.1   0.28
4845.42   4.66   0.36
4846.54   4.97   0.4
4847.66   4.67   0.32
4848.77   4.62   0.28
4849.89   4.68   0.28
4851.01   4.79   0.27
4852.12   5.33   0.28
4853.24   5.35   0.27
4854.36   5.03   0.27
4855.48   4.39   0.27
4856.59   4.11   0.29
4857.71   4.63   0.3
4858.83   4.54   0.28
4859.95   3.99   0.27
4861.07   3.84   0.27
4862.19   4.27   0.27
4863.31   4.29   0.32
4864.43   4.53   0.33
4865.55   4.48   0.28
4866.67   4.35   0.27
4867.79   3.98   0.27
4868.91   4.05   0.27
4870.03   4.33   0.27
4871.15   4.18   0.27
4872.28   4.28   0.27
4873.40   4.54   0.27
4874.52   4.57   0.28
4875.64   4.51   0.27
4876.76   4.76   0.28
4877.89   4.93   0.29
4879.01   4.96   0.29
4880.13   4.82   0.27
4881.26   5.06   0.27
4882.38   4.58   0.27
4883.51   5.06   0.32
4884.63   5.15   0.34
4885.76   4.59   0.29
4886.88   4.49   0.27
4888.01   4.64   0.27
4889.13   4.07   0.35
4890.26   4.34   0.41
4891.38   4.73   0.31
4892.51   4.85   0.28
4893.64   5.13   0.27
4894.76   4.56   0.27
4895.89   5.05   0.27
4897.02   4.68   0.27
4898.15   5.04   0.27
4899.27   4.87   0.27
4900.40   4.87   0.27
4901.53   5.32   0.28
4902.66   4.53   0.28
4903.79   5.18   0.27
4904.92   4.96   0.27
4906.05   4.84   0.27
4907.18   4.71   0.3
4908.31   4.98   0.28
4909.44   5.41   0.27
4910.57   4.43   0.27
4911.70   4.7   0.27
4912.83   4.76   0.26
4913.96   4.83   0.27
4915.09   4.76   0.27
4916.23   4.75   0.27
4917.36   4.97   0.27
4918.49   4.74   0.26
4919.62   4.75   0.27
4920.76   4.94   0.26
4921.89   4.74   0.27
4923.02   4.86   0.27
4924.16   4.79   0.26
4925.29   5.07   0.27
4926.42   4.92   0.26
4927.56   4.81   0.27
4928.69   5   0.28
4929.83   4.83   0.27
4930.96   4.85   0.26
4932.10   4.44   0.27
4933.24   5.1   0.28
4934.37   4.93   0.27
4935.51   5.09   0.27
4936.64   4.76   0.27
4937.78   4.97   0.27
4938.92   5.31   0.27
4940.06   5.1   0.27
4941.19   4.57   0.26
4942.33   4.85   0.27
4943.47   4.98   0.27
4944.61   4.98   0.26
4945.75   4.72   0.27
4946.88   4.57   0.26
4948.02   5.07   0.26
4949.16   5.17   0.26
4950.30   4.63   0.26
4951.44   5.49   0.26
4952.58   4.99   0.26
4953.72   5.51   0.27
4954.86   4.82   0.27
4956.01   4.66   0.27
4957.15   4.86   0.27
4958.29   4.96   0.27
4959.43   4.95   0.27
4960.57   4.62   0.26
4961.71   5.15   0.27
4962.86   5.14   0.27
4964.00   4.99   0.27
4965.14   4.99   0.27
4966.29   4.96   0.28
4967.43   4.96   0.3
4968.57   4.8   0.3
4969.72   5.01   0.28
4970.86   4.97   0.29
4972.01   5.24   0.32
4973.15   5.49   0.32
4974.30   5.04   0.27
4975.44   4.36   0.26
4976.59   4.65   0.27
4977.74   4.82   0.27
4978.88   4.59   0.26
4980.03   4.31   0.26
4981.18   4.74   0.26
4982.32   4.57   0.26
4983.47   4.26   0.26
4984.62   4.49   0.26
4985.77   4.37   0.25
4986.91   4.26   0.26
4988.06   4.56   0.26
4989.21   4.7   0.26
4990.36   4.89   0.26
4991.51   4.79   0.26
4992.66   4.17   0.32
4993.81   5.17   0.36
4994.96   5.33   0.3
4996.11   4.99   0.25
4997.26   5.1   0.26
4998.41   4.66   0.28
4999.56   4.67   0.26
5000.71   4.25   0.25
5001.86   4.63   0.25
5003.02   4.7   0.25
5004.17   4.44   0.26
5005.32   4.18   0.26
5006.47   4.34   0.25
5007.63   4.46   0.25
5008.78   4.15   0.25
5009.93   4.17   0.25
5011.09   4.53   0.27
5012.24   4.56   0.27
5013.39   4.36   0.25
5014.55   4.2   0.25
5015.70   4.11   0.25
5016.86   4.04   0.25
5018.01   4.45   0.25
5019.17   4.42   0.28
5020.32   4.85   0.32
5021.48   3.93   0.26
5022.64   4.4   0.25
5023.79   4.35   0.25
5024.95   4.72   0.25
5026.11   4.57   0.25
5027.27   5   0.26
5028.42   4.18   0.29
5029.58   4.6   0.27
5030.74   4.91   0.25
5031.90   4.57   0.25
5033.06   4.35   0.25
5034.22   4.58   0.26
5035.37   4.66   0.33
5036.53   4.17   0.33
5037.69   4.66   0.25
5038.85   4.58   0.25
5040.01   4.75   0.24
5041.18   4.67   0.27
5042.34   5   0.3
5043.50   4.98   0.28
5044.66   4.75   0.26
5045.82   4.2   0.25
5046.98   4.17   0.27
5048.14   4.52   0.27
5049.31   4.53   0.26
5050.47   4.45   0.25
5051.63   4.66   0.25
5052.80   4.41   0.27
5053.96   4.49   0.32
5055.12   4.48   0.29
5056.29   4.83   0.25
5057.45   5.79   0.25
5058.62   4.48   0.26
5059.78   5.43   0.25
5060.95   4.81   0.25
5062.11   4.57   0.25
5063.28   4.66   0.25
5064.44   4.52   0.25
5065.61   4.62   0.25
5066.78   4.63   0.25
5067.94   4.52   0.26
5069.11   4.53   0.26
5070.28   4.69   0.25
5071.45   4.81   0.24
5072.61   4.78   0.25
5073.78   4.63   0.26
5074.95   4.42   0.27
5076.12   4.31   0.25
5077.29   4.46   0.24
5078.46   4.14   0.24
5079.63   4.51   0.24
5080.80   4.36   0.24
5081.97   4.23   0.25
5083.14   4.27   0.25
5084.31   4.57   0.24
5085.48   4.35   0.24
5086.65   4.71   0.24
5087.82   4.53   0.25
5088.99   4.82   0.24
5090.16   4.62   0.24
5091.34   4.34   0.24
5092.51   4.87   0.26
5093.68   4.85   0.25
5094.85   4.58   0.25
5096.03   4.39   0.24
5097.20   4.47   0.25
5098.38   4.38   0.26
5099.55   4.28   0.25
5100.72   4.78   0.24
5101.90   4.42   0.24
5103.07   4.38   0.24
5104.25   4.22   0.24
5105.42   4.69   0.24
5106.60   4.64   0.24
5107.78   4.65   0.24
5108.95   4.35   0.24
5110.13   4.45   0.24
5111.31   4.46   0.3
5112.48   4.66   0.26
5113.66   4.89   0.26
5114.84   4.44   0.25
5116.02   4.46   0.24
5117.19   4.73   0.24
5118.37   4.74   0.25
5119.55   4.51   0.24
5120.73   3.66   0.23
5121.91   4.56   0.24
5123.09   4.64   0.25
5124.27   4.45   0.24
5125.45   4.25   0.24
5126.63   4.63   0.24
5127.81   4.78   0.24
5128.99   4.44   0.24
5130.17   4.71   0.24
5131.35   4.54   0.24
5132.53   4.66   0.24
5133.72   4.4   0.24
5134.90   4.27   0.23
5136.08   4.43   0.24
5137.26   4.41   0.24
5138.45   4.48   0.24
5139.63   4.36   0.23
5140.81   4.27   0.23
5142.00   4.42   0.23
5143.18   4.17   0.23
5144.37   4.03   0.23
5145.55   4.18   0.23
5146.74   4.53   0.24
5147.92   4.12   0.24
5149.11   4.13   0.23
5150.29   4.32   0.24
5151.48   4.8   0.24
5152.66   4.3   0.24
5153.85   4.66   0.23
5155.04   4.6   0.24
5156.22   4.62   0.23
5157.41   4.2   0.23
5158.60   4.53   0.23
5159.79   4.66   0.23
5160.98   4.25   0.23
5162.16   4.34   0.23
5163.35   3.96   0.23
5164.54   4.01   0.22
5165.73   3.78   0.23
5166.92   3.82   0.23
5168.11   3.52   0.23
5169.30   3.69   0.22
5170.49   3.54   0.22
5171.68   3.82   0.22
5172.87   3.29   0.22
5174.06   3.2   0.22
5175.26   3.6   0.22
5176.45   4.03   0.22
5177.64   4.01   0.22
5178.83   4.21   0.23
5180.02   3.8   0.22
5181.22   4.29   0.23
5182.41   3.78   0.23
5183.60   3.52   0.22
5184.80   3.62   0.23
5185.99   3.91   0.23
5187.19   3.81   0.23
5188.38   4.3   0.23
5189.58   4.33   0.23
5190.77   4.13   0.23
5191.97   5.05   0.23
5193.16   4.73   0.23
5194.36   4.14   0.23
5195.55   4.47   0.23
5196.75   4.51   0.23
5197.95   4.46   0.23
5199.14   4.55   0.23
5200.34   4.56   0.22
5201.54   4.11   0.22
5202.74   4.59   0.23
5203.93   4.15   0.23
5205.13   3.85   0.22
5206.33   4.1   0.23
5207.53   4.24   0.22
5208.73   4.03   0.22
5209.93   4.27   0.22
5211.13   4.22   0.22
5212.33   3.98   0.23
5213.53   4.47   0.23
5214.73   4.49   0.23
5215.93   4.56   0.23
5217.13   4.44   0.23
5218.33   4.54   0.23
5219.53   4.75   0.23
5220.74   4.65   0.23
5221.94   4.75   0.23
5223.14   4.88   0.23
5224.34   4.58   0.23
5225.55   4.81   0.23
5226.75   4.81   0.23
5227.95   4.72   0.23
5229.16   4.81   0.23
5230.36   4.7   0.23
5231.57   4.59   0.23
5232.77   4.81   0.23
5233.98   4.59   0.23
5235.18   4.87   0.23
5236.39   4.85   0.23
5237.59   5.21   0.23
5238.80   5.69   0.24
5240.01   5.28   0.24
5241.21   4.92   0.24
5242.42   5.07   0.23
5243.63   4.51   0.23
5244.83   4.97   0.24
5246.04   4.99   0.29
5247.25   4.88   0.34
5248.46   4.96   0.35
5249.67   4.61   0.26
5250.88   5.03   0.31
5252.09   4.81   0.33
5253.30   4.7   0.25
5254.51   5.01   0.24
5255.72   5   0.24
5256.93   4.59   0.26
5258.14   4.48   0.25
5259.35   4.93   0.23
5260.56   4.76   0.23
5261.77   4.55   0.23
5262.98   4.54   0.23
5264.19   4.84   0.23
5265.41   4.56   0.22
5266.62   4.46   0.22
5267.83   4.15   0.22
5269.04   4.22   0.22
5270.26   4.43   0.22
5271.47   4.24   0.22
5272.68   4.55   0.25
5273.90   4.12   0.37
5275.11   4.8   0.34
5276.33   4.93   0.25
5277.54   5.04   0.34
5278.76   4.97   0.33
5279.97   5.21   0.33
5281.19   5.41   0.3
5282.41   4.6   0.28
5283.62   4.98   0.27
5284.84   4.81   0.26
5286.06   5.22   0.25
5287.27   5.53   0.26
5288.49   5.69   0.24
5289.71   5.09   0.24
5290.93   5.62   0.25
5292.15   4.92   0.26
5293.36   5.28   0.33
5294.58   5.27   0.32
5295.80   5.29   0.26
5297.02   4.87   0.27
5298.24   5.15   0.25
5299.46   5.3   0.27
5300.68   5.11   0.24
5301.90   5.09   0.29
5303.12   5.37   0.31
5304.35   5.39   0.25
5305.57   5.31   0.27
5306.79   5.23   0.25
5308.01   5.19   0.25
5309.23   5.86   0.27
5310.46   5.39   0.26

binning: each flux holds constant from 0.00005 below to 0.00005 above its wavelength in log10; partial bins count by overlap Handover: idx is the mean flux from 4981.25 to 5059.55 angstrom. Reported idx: 4.56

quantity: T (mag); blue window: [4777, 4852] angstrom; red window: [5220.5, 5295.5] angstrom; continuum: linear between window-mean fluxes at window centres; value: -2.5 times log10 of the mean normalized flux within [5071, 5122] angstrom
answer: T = 0.08 mag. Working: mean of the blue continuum 4.84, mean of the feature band 4.51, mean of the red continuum 4.86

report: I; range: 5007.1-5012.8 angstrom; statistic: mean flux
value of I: 4.38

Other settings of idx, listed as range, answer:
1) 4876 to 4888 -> 4.82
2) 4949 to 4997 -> 4.84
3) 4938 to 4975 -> 4.98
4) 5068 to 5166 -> 4.46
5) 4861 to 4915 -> 4.68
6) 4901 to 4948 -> 4.88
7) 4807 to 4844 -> 4.84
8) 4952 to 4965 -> 4.97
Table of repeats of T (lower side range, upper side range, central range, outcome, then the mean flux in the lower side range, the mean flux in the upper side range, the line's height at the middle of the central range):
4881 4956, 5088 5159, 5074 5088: 0.04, 4.87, 4.48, 4.56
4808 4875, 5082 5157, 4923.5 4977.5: -0.07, 4.69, 4.48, 4.61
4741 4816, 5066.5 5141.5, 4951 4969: -0.08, 4.83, 4.51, 4.65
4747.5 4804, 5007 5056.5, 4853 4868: 0.07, 4.81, 4.5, 4.7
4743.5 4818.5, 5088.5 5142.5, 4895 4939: -0.04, 4.82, 4.51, 4.7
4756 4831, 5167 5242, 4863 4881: 0.05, 4.8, 4.34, 4.71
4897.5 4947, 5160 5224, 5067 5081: -0.01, 4.88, 4.16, 4.47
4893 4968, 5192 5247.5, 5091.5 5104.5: 0.05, 4.91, 4.62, 4.74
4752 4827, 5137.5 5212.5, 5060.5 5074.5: -0.07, 4.82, 4.16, 4.34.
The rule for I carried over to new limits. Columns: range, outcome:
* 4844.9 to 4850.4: 4.72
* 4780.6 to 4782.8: 4.72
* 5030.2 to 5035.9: 4.62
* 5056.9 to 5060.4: 5.22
